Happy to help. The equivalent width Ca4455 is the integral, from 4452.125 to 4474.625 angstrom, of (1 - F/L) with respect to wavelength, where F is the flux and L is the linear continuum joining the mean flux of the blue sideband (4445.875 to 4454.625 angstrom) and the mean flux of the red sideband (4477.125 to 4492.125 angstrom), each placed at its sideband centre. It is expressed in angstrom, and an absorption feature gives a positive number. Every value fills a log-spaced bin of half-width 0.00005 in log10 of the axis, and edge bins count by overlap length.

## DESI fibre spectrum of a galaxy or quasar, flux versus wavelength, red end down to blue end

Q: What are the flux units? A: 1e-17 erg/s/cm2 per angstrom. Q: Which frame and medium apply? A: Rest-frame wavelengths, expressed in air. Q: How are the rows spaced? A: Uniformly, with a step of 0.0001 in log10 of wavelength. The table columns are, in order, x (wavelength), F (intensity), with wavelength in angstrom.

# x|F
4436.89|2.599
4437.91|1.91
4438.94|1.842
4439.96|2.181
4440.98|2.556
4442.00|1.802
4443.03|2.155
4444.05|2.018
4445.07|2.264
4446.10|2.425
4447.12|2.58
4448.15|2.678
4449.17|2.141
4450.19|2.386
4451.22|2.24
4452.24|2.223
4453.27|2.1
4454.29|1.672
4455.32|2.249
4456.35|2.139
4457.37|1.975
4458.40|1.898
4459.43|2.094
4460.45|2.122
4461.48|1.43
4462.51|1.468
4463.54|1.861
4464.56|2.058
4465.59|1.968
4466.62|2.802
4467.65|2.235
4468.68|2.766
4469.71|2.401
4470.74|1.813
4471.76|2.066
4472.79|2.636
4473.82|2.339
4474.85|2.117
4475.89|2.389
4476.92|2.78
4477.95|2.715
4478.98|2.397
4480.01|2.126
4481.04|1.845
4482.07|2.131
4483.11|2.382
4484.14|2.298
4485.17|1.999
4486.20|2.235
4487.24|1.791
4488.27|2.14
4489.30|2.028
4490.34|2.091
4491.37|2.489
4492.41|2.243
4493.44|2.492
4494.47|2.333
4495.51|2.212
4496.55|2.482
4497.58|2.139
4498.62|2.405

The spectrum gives 1.5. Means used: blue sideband 2.28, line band 2.1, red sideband 2.2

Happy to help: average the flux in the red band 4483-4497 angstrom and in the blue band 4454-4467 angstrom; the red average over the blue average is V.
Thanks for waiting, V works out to 1.13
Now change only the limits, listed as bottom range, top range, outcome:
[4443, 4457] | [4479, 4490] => 0.94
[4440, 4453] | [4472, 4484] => 1.03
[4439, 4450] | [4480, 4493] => 0.94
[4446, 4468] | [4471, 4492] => 1.06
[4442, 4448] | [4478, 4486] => 0.97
